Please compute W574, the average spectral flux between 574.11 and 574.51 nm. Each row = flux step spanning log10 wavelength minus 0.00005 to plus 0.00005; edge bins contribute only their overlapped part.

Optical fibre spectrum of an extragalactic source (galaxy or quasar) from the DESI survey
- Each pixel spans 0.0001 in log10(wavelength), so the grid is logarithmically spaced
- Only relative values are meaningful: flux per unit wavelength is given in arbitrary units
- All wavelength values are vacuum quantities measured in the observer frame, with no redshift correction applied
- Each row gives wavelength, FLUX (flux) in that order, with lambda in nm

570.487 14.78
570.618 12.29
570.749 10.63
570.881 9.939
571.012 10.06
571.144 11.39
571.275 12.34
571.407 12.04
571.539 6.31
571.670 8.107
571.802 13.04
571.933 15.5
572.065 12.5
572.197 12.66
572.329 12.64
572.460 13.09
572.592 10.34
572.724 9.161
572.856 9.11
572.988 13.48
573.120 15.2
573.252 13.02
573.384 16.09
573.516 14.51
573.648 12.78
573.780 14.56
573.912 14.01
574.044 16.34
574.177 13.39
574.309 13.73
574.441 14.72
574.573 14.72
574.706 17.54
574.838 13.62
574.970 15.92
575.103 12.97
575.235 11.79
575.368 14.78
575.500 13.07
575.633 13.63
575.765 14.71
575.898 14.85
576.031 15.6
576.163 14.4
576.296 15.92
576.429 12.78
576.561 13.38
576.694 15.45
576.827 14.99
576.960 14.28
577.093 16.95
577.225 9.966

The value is 14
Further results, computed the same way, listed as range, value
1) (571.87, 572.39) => 13.3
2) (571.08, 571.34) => 11.9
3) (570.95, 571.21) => 10.7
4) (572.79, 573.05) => 11.3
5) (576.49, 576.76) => 14.4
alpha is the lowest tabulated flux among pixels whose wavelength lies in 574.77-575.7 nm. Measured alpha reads 11.79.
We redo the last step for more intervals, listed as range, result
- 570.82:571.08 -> 9.939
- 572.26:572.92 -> 9.11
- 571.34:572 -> 6.31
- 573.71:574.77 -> 13.39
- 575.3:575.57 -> 13.07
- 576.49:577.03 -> 13.38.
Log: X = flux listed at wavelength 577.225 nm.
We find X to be 9.966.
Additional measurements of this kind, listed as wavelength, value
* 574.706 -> 17.54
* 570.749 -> 10.63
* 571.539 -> 6.31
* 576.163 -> 14.4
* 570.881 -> 9.939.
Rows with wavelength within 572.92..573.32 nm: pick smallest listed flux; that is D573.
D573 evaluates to 13.02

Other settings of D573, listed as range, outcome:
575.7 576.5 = 12.78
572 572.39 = 12.5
